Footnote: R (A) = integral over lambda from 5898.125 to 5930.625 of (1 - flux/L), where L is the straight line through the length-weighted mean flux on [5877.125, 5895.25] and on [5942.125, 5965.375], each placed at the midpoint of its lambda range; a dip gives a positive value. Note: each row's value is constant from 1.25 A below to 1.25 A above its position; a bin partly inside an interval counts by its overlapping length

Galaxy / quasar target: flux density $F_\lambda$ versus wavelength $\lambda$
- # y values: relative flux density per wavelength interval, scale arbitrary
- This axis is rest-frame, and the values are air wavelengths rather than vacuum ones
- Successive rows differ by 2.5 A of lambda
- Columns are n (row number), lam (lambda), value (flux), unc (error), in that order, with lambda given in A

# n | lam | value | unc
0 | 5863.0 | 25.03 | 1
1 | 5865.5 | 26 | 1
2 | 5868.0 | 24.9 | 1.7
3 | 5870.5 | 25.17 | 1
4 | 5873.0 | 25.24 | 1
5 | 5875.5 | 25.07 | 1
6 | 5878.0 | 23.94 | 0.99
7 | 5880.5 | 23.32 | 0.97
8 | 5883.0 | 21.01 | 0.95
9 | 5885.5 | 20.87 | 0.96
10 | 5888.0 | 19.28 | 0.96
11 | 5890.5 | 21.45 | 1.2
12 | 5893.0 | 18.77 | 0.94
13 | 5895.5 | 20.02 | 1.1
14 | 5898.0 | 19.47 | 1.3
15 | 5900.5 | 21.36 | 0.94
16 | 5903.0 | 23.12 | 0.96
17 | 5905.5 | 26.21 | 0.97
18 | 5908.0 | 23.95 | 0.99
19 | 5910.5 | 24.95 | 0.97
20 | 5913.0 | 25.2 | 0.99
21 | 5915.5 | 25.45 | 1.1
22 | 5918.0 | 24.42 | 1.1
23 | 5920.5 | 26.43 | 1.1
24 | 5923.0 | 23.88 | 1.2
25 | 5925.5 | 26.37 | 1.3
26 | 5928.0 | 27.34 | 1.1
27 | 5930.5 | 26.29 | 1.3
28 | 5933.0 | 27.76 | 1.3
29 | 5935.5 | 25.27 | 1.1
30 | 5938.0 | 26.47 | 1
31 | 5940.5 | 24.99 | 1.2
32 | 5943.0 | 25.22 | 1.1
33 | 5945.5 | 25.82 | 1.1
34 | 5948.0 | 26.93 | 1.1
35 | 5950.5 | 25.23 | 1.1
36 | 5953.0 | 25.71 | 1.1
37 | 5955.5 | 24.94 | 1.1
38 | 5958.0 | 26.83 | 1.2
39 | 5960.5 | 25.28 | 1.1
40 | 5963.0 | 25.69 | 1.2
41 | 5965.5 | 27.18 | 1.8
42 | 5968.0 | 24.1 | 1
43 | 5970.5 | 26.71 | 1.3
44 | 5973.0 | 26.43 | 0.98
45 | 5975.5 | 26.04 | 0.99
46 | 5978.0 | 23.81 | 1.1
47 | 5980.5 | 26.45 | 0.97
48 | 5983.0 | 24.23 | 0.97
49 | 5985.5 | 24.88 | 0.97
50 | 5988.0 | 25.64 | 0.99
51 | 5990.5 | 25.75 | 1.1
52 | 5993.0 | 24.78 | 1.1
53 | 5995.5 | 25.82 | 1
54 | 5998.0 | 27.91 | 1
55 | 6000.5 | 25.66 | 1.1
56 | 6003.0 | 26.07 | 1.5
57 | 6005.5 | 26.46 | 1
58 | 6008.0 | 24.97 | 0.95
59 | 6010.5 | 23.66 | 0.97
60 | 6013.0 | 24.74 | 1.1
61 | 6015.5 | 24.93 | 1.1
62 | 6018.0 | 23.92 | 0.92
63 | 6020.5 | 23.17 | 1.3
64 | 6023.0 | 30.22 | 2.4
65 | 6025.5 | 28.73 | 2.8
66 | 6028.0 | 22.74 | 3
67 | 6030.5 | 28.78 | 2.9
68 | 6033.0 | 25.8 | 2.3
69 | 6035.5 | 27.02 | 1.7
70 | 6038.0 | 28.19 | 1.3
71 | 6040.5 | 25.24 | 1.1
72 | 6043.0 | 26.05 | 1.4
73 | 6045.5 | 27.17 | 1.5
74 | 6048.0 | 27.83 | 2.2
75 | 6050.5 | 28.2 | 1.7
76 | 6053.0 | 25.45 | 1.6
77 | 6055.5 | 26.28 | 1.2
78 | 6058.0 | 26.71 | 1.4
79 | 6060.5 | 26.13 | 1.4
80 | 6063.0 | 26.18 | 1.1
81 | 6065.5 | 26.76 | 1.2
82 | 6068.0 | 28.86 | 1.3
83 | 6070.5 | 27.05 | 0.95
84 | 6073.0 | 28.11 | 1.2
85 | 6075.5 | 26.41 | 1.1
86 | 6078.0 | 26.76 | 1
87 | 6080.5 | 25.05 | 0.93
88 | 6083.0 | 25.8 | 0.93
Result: -2.35 A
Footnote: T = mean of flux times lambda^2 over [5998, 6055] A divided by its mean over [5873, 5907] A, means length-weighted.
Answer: 1.25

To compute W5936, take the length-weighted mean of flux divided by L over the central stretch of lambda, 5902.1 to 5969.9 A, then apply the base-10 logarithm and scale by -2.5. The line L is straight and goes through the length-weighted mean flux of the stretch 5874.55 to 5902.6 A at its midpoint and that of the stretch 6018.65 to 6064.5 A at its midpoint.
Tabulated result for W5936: -0.119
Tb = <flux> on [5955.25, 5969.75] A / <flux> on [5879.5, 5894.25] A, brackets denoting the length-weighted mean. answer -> 1.24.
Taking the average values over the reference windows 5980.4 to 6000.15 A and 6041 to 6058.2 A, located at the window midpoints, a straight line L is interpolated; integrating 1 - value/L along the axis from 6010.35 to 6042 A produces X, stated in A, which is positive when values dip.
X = 0.4 A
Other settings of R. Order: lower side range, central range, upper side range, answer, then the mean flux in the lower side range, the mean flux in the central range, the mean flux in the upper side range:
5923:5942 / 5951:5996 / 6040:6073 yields 1.4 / 26.2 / 25.6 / 26.8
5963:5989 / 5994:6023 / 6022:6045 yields 1.0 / 25.6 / 25.4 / 26.9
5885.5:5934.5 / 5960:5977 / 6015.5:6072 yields -0.6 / 23.7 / 25.9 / 26.6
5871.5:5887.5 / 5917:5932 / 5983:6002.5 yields -1.1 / 23.1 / 25.8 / 25.7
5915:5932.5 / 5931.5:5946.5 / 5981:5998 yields -0.1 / 25.8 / 25.9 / 25.4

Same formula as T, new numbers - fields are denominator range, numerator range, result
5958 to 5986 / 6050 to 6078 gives 1.08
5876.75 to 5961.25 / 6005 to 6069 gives 1.13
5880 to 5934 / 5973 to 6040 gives 1.14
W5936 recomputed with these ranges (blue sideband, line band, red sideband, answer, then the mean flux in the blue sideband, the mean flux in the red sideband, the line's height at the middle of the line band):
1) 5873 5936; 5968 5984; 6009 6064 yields -0.02 mag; 23.7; 26.2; 25.1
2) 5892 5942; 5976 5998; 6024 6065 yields 0.01 mag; 24.4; 26.7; 25.7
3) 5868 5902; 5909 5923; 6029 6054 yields -0.10 mag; 22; 26.9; 23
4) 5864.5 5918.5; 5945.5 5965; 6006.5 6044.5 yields -0.06 mag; 23.1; 25.9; 24.4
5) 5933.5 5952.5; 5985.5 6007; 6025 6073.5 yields 0.02 mag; 25.8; 26.8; 26.3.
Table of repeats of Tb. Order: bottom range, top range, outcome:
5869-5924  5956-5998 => 1.11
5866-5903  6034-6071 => 1.21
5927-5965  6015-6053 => 1.02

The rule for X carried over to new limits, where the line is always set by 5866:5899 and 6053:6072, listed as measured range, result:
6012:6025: 0.0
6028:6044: -0.3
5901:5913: -0.8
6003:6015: 0.2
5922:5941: -2.1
